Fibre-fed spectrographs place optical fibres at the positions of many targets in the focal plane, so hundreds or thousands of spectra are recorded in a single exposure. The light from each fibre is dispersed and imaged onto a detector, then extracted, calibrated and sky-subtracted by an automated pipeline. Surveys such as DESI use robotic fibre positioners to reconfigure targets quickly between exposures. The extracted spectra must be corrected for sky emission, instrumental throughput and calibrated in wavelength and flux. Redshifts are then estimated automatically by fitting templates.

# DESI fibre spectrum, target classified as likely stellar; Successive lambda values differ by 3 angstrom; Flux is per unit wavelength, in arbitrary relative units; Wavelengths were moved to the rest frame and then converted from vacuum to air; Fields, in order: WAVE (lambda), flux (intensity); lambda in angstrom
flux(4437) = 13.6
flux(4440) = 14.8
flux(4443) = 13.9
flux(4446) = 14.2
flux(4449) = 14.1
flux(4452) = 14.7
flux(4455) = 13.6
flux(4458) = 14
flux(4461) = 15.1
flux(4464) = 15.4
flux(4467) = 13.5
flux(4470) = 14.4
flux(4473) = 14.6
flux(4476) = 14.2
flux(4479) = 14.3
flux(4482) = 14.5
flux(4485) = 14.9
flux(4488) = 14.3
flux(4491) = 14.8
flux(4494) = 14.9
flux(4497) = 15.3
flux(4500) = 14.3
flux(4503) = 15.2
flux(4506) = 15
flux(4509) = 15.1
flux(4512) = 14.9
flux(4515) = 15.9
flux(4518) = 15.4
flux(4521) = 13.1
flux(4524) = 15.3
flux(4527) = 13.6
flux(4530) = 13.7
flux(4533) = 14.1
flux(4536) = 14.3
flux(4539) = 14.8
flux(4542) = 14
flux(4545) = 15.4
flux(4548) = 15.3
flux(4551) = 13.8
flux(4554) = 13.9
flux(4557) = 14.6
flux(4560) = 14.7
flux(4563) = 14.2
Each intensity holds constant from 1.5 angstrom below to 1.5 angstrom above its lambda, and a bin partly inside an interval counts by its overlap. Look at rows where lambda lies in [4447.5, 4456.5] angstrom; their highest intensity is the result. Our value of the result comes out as 14.7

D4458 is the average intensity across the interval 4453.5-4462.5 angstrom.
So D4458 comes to 14.2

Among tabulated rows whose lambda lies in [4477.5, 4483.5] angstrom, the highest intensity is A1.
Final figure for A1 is 14.5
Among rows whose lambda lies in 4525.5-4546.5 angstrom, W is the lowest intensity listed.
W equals 13.6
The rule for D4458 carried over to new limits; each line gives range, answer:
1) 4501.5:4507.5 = 15.1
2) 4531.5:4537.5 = 14.2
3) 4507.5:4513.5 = 15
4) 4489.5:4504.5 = 14.9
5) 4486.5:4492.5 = 14.6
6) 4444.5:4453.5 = 14.3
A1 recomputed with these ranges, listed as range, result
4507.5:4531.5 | 15.9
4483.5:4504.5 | 15.3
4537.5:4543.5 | 14.8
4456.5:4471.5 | 15.4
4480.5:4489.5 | 14.9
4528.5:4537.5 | 14.3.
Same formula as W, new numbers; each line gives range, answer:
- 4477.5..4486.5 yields 14.3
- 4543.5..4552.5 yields 13.8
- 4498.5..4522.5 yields 13.1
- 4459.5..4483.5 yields 13.5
